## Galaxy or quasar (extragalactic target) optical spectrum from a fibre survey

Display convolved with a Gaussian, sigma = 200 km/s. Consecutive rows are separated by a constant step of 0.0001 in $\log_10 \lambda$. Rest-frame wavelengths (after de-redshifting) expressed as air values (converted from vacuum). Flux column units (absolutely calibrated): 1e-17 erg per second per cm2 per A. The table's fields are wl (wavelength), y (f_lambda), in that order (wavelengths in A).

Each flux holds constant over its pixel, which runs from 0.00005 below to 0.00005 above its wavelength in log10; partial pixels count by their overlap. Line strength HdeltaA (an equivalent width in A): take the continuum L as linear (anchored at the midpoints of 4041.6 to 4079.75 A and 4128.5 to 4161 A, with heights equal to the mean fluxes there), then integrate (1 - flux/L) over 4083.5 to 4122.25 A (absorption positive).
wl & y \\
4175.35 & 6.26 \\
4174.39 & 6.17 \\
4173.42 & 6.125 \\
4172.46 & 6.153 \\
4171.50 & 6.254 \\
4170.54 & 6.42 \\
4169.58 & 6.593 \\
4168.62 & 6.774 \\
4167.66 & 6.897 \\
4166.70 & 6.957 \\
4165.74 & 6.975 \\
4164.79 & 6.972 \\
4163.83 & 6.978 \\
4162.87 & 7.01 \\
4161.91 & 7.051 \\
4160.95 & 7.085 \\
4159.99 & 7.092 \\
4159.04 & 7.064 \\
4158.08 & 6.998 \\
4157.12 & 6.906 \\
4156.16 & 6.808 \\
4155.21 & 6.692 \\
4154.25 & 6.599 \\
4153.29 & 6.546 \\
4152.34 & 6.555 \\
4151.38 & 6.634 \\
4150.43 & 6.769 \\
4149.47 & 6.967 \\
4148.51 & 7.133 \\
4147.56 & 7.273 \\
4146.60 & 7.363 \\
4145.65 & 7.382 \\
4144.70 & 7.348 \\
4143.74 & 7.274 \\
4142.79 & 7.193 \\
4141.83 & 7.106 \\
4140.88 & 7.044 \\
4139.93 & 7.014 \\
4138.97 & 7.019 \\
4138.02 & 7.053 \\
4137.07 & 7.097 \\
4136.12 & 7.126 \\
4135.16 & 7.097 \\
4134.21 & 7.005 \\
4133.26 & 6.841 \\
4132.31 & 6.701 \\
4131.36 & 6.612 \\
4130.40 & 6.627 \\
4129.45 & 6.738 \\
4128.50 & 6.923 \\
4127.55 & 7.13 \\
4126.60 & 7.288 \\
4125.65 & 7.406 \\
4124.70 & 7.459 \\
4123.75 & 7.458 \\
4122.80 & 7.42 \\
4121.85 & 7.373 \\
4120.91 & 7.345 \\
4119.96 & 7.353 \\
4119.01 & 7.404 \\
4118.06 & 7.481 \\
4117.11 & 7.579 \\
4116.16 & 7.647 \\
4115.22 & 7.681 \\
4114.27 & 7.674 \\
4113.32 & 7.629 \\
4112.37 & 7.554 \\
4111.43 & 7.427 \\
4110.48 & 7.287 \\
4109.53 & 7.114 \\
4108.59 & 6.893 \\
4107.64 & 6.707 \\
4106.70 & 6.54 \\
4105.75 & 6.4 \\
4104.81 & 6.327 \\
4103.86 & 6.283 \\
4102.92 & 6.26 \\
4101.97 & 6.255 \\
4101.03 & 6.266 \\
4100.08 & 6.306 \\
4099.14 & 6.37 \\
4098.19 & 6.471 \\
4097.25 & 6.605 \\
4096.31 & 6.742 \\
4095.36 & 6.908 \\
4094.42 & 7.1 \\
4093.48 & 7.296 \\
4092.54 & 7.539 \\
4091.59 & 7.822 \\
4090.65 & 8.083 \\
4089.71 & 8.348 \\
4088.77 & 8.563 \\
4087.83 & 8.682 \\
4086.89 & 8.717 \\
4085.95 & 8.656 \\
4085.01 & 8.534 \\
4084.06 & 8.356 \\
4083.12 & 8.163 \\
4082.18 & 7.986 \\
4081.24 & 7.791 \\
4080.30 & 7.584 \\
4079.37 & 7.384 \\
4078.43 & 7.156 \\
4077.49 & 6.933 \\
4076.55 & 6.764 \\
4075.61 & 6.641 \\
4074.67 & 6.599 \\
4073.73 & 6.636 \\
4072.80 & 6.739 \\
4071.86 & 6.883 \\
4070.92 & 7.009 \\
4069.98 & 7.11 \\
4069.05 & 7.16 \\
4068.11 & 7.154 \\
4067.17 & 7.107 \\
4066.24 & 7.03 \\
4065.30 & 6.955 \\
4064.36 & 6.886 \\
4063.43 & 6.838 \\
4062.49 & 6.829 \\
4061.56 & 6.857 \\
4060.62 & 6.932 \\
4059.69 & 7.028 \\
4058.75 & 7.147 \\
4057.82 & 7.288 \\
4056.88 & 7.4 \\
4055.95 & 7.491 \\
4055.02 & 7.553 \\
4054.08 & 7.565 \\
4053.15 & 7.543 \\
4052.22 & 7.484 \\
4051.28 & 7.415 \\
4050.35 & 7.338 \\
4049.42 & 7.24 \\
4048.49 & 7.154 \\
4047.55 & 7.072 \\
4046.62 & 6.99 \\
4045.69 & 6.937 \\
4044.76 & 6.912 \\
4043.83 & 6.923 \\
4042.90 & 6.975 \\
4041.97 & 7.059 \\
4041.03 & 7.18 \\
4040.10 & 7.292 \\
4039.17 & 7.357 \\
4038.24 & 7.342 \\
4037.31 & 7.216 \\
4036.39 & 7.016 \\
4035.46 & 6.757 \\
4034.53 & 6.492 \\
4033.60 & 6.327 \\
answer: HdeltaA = -1.60 A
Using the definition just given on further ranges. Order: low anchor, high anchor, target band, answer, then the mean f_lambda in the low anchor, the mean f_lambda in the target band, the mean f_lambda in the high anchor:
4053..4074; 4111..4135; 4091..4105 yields 0.9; 7.09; 6.72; 7.27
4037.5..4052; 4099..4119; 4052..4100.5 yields -1.8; 7.15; 7.32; 6.96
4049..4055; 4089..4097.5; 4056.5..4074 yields 1.0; 7.44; 7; 7.44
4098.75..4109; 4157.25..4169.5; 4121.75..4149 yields -1.7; 6.42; 7.12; 6.97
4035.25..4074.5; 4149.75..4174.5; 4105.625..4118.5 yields -0.7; 7.11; 7.28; 6.74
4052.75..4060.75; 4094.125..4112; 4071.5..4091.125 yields -2.0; 7.34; 7.68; 6.65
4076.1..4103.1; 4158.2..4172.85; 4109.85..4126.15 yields -0.6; 7.45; 7.48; 6.83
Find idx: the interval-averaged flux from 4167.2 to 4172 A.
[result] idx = 6.59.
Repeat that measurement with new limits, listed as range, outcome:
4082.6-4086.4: 8.4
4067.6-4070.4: 7.14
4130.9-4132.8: 6.67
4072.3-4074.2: 6.71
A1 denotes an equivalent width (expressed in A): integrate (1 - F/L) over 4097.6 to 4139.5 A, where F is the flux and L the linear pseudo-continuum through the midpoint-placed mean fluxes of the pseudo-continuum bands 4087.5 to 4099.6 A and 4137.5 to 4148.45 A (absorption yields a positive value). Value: 1.6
